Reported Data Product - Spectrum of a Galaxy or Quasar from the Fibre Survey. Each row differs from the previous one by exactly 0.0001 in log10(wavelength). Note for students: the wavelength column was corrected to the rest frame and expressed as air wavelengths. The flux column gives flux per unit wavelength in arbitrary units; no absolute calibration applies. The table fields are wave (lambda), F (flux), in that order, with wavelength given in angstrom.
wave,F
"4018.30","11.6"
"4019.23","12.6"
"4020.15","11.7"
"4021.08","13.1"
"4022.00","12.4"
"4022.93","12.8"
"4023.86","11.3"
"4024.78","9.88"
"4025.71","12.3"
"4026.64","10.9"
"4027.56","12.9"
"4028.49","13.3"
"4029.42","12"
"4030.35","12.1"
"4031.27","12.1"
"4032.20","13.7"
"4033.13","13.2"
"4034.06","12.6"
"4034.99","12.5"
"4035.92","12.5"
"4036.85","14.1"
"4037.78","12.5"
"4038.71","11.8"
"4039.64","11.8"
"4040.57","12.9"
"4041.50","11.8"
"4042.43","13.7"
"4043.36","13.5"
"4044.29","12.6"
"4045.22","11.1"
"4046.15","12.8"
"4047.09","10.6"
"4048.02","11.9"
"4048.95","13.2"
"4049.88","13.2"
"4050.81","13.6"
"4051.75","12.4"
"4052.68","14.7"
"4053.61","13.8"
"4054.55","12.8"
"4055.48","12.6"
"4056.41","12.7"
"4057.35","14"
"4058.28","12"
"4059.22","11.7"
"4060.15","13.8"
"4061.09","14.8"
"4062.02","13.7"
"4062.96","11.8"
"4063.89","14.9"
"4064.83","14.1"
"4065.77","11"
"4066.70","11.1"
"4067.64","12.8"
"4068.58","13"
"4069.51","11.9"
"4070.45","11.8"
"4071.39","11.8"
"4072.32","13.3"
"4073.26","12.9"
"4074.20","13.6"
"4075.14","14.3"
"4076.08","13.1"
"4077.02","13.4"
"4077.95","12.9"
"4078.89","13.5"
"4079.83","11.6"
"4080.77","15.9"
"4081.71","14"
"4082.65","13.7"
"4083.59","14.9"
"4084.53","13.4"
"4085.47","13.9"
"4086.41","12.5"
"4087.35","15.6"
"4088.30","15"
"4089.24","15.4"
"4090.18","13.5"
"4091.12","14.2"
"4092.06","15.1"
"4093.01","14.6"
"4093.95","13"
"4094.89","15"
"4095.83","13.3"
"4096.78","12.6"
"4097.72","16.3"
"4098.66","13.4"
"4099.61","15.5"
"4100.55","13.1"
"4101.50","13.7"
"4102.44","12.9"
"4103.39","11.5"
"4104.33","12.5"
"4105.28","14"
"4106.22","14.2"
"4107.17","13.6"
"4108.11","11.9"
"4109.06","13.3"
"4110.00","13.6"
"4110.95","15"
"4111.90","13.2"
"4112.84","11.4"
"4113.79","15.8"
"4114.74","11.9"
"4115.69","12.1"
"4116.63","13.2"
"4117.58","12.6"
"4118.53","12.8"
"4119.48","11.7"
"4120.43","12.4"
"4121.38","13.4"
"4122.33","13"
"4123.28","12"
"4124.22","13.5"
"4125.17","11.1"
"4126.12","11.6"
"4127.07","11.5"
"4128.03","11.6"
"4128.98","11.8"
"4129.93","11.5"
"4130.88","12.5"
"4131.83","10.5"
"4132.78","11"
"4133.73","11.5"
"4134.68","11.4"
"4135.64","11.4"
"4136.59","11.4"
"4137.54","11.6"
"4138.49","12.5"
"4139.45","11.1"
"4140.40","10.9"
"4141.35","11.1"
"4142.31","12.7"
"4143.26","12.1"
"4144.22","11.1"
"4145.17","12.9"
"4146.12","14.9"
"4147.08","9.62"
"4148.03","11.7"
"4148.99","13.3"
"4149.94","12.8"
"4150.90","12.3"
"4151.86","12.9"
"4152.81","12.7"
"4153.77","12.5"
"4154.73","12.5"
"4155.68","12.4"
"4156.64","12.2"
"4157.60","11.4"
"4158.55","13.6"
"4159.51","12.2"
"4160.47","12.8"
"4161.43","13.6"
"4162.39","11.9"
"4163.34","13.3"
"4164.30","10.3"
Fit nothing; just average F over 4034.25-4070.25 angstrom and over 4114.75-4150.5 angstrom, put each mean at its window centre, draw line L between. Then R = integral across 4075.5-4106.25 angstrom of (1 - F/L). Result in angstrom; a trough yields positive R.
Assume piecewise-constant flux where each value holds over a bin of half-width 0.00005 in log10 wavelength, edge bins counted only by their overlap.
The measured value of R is -3.6 angstrom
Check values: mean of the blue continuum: 12.8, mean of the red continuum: 12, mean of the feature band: 13.9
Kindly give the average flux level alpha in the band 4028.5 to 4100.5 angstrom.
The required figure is 13.2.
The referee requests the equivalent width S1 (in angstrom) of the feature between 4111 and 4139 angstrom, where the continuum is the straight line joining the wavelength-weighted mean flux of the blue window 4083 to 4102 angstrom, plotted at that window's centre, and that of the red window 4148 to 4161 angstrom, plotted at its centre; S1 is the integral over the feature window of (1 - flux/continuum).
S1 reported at 2.4 angstrom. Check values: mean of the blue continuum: 14.2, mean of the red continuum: 12.5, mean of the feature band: 12.2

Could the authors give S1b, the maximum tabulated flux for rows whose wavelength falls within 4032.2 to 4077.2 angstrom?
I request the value 14.9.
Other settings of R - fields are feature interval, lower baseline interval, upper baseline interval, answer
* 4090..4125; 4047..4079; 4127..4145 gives -3.6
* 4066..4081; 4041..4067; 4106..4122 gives 0.1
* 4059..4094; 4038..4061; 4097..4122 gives -1.4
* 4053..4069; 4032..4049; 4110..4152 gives -0.7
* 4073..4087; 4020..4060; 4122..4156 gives -1.5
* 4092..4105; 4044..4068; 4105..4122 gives -0.7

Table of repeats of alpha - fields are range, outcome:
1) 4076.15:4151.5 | 12.9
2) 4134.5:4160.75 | 12.1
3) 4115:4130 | 12.2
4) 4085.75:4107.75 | 13.9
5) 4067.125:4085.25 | 13.3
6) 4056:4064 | 13.2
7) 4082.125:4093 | 14.3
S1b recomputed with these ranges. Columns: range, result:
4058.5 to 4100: 16.3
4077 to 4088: 15.9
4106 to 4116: 15.8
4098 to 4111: 15.5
